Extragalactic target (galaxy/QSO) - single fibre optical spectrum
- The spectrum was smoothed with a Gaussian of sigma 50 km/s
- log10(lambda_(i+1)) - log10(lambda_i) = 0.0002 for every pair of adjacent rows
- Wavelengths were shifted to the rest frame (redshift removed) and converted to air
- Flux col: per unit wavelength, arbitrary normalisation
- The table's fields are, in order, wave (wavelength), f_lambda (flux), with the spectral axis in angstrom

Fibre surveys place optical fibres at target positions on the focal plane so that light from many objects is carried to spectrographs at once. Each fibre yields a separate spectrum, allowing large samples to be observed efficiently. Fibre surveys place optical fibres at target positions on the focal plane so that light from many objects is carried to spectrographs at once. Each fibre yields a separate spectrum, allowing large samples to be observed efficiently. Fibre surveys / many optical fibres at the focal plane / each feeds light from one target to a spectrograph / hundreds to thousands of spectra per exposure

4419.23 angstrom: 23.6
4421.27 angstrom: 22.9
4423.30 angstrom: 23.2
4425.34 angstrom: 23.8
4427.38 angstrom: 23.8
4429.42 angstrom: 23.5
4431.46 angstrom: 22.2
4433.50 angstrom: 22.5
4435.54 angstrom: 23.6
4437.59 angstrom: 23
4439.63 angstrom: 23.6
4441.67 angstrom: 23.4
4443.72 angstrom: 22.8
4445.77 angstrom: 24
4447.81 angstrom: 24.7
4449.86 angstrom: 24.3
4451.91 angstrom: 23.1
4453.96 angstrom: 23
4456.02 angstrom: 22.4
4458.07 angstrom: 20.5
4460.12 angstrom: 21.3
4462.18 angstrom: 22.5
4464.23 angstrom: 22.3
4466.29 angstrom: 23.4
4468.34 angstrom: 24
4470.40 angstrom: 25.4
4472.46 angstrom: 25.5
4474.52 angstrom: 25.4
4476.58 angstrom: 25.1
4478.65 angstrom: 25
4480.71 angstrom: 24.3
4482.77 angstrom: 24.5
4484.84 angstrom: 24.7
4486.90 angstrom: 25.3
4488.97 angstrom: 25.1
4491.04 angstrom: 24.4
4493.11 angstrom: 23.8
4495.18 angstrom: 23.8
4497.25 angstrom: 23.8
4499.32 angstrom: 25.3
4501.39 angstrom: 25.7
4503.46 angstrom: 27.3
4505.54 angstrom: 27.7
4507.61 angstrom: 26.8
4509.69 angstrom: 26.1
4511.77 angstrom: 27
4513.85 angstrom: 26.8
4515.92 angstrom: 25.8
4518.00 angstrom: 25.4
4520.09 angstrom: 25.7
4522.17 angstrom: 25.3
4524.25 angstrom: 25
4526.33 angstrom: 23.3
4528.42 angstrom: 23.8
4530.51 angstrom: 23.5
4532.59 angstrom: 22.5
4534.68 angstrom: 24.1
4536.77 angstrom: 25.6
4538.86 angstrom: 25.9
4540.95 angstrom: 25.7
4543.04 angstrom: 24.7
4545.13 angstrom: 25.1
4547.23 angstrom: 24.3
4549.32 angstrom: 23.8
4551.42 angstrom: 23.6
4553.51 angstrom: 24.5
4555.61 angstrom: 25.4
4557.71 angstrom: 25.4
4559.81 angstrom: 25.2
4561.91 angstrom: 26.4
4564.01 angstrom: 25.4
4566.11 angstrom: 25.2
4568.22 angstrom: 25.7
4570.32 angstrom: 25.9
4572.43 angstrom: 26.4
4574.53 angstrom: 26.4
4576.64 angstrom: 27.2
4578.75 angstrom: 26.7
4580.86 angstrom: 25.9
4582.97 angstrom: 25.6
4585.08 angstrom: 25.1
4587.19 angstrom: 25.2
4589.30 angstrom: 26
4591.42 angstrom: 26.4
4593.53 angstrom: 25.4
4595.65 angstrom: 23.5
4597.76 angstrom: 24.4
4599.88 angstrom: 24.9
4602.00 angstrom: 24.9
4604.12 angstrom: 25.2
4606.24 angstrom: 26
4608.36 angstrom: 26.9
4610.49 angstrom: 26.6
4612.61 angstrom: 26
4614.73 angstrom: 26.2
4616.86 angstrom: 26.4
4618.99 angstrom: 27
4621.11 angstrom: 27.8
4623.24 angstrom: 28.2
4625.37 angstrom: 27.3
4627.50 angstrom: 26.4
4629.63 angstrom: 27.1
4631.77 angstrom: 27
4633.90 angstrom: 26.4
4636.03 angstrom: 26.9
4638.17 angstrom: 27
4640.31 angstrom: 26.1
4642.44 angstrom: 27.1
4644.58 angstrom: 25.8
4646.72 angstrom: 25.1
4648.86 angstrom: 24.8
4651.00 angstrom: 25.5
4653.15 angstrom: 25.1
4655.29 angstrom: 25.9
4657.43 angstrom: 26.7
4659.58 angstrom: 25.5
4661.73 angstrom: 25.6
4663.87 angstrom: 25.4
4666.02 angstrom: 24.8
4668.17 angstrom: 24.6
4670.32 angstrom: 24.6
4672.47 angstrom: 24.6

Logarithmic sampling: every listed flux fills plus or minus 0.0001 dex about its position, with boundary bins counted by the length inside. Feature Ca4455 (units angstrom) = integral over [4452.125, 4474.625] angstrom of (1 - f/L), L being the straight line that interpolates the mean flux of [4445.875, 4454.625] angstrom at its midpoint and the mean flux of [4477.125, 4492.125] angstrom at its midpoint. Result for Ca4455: 1.0 angstrom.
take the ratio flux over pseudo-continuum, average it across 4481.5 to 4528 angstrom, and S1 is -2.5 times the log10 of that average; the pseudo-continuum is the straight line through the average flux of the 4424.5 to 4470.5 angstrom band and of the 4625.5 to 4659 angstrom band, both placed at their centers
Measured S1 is -0.06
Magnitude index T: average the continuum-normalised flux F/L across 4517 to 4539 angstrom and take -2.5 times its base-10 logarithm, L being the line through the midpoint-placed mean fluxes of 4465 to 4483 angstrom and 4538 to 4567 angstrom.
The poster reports 0.02 mag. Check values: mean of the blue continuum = 24.7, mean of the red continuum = 25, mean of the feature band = 24.5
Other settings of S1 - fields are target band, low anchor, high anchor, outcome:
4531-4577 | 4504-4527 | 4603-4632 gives 0.05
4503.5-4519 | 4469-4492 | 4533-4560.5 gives -0.07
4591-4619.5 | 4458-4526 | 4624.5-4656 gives 0.01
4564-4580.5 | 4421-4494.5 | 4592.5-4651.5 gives -0.03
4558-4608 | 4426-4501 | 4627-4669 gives -0.02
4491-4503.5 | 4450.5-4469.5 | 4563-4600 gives -0.06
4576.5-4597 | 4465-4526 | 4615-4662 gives 0.02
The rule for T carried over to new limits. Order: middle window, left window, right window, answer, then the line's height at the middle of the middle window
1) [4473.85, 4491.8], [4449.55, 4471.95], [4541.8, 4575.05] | -0.063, 23.5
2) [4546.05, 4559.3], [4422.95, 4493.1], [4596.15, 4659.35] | 0.025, 25.1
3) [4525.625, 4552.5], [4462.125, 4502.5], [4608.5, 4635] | 0.051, 25.5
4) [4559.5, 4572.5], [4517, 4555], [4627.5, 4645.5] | -0.023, 25.2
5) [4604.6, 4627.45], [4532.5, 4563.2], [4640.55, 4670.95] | -0.063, 25.3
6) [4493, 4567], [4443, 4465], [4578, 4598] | -0.037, 24.3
